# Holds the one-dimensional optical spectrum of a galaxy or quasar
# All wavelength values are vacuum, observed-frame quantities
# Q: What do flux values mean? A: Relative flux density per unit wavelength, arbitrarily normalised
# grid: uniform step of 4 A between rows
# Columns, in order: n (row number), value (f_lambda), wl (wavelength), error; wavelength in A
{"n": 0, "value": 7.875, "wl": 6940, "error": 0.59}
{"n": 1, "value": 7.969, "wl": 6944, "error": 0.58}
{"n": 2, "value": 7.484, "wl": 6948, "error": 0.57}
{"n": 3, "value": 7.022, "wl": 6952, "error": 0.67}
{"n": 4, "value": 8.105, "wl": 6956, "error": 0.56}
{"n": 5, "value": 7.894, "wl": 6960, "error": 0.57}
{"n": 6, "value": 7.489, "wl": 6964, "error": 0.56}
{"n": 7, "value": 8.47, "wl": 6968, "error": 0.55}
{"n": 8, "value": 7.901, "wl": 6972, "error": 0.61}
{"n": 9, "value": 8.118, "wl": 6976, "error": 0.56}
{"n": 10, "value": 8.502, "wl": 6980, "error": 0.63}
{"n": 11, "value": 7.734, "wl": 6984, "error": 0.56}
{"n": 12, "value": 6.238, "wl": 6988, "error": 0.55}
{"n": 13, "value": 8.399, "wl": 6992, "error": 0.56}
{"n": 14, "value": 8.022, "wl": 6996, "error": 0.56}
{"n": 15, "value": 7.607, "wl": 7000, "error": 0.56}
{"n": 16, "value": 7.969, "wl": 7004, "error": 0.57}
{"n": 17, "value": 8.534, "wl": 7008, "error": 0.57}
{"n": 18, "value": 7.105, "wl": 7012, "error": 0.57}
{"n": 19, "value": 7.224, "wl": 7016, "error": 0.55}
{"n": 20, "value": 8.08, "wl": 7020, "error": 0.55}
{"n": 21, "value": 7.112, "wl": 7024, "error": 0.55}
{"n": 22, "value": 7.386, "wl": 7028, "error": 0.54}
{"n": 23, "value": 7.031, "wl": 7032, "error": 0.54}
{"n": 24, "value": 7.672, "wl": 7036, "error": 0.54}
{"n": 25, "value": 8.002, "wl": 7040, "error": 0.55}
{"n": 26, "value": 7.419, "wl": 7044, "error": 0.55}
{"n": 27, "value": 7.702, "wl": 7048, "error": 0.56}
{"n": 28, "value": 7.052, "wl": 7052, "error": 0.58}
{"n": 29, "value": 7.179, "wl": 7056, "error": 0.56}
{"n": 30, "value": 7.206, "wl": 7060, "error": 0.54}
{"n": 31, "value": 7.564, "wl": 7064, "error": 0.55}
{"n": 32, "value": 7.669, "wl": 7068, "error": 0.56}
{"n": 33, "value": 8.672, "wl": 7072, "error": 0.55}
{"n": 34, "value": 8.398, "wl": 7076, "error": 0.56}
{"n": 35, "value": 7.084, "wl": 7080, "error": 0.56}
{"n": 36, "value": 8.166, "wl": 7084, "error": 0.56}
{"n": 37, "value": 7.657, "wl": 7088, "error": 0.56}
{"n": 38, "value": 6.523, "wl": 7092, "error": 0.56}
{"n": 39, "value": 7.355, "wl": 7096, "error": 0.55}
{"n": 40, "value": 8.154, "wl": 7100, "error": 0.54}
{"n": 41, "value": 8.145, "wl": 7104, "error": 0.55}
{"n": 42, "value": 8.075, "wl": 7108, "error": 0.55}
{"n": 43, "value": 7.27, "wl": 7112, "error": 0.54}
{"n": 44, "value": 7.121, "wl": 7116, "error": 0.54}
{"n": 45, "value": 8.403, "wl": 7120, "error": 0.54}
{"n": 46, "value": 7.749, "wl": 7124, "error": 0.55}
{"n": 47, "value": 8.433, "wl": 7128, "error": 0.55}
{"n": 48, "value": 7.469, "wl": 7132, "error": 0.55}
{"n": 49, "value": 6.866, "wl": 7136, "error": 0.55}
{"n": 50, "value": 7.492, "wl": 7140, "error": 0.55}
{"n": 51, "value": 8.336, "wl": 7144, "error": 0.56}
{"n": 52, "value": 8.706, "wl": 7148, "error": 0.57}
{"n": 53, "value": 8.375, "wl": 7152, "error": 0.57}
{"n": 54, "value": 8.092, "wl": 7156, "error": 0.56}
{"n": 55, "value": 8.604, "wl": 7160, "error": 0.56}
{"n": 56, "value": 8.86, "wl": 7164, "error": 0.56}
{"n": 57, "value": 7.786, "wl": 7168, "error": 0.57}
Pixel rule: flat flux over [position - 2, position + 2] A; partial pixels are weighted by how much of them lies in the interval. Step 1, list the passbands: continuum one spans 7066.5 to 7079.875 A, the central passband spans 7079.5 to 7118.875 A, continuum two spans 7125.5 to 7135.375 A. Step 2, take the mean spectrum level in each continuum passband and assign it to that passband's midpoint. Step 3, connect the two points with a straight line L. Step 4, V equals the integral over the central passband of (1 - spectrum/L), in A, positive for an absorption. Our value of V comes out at 1.8 A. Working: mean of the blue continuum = 8.1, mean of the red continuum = 7.79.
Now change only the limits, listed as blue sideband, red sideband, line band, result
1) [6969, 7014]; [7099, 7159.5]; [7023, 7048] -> 1.3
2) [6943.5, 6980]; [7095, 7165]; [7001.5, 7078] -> 2.7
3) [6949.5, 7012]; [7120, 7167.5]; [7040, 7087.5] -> 1.8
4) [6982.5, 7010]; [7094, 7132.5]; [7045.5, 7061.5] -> 1.1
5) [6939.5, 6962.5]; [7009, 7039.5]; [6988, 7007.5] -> -0.8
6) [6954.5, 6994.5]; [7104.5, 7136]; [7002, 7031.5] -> 0.9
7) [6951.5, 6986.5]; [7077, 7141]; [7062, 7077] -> -0.7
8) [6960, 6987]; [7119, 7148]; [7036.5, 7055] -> 0.9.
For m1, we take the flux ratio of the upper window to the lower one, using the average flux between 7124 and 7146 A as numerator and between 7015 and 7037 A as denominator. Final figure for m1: 1.04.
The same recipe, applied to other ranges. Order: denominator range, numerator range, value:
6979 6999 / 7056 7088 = 1.00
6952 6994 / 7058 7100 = 0.98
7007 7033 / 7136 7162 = 1.09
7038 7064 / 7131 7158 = 1.07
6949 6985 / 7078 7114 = 0.96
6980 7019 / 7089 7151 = 1.01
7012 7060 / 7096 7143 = 1.04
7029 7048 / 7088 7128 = 1.02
